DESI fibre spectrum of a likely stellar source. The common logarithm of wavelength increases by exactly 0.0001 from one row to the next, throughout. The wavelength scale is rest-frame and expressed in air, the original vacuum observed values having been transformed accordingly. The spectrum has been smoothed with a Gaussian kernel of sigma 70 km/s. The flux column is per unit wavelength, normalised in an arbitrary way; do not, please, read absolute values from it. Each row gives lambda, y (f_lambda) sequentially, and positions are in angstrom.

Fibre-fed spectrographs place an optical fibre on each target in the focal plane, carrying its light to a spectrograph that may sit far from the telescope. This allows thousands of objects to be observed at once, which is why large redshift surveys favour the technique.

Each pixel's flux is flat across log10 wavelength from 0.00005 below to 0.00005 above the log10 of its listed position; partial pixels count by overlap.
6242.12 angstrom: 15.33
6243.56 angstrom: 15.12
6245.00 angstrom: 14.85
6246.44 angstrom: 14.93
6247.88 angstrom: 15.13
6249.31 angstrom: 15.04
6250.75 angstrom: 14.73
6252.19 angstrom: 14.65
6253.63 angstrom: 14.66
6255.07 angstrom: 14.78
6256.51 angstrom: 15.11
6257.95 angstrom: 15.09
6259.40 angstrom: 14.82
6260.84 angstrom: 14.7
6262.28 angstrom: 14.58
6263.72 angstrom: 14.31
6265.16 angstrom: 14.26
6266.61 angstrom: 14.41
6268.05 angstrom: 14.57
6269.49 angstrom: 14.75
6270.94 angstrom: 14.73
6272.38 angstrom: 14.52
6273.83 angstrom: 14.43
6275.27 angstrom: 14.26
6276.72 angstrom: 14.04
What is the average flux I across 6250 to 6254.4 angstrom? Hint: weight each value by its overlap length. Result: 14.7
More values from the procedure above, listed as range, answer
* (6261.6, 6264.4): 14.5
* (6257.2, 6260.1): 14.9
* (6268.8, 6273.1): 14.7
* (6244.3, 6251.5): 14.9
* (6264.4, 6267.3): 14.3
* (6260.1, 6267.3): 14.5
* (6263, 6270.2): 14.5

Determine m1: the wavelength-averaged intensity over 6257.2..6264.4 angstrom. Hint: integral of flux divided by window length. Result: 14.7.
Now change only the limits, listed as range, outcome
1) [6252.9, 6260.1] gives 14.9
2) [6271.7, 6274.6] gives 14.5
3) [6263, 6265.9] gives 14.3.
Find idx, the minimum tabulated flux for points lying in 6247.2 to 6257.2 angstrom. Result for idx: 14.65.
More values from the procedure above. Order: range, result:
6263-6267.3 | 14.26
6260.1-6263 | 14.58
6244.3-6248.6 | 14.85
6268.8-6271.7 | 14.73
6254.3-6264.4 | 14.31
